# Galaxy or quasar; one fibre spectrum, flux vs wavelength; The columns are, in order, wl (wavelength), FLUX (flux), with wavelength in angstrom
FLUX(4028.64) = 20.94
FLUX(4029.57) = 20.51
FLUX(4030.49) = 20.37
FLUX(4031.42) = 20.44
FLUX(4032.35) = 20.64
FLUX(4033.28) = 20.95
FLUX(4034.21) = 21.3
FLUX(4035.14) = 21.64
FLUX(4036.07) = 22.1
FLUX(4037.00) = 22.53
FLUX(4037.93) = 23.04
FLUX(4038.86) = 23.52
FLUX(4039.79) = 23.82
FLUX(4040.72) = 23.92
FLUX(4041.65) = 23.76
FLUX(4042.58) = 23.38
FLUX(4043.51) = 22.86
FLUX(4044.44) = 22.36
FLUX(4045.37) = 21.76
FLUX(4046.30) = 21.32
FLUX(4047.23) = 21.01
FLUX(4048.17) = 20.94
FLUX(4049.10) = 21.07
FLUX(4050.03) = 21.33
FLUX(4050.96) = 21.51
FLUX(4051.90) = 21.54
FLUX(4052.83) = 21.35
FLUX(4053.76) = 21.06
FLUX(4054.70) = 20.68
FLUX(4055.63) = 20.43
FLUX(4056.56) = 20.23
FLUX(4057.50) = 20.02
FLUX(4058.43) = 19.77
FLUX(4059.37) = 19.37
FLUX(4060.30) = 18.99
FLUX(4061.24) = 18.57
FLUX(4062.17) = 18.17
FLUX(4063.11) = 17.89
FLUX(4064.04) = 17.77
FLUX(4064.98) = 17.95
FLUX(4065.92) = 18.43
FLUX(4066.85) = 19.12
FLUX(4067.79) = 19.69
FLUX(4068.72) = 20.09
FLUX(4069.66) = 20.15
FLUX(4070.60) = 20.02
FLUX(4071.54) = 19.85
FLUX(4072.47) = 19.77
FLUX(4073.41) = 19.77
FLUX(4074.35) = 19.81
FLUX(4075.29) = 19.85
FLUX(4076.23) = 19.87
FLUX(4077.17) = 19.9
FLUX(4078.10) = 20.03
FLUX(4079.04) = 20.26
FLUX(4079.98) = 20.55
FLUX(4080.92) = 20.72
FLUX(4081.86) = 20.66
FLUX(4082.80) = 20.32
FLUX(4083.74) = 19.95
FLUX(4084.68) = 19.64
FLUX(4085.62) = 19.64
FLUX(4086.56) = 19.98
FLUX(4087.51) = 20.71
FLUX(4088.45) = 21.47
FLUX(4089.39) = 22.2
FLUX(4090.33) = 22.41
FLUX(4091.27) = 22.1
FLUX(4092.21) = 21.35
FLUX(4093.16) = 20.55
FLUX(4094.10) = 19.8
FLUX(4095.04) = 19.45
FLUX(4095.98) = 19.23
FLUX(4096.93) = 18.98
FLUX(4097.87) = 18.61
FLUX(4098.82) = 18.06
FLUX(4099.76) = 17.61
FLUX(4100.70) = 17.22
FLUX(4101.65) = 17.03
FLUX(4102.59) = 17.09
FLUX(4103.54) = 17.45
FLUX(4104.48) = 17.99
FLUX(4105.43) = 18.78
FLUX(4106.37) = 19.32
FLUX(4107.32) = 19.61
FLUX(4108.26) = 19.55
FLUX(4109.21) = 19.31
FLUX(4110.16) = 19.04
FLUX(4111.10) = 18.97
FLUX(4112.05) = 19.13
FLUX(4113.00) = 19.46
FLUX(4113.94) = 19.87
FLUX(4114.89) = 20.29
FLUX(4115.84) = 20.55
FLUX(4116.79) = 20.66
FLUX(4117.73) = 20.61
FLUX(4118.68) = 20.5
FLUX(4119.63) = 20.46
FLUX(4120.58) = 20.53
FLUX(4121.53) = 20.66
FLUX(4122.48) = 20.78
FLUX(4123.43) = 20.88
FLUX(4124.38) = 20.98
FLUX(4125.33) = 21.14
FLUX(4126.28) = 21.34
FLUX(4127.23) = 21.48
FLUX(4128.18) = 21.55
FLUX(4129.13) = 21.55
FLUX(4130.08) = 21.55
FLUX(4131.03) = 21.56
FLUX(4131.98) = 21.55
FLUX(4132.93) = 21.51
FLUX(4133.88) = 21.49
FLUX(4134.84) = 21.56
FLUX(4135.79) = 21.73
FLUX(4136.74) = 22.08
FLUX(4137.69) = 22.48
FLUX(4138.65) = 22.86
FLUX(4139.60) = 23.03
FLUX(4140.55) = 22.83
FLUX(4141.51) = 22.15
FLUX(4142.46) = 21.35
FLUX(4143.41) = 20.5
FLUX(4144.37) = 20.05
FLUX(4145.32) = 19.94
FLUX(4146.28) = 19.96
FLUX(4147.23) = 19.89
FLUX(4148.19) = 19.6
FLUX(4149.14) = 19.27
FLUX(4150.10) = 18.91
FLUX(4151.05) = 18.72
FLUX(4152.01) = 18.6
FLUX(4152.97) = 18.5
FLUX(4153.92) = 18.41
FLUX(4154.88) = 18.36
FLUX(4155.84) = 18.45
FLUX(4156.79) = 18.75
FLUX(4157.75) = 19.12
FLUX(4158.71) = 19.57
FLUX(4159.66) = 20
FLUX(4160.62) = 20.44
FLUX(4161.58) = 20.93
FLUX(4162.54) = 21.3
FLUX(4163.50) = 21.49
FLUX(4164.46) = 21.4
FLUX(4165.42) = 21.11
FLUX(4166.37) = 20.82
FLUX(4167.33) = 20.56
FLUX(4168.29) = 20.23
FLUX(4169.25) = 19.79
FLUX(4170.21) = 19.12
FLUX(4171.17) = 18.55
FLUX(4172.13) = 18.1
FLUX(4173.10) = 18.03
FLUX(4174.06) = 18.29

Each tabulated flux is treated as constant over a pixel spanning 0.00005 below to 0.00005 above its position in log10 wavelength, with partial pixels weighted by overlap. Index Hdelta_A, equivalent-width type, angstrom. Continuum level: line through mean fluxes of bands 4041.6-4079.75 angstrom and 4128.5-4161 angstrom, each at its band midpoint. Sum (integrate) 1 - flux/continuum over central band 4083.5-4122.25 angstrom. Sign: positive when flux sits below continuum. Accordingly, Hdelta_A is 1.35 angstrom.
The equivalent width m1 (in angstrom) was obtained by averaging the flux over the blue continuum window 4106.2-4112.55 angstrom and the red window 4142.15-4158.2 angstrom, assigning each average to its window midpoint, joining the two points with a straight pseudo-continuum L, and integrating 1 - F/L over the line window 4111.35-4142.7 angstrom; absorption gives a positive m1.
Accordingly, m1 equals -3.1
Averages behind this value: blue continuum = 19.3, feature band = 21.2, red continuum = 19.3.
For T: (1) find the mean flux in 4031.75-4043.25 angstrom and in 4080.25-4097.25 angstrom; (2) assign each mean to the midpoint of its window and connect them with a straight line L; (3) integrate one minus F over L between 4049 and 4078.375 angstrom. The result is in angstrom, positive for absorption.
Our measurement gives 2.33 angstrom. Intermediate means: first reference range 22.5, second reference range 20.5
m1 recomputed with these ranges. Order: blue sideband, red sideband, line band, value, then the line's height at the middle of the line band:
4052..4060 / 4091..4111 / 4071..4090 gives -0.6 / 19.6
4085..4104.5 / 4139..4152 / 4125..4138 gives -0.9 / 20.2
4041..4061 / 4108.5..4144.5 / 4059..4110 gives 3.9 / 21.1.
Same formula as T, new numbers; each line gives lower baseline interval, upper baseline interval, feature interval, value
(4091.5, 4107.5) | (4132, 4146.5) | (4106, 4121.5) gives -0.1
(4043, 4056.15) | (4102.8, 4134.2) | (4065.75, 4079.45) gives 0.8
